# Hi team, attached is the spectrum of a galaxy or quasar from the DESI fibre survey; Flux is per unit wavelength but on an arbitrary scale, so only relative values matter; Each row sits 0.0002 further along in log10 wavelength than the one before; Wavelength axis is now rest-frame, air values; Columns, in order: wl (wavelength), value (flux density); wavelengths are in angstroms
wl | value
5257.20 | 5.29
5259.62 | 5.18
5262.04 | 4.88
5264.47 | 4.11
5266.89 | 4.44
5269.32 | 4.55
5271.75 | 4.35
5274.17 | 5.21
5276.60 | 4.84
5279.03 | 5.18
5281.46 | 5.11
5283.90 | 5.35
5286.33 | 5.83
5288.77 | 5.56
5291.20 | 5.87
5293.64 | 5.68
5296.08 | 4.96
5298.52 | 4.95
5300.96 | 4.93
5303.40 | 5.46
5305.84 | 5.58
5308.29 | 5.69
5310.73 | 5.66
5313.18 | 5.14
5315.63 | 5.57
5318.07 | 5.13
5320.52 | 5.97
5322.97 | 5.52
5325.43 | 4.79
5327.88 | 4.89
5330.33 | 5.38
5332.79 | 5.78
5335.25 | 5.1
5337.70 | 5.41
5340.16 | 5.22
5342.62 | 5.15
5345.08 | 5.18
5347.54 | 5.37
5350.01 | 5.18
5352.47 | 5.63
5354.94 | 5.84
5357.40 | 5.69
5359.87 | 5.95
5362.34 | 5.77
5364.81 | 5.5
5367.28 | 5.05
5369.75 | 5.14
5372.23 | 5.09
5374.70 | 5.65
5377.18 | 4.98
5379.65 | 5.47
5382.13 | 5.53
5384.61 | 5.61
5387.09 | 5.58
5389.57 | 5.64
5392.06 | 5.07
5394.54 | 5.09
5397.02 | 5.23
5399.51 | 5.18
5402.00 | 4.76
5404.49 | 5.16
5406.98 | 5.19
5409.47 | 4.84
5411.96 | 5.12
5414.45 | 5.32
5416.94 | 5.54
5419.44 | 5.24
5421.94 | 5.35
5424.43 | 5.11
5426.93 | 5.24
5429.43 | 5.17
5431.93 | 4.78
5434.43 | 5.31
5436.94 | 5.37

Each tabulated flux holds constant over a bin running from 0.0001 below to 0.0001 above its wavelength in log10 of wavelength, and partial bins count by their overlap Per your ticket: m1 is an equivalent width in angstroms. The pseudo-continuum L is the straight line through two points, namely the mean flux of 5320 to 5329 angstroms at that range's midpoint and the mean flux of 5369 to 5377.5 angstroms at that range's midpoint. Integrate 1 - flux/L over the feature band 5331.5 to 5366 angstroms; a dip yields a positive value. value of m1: -1.6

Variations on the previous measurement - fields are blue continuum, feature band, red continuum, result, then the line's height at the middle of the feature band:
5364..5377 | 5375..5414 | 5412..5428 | 0.2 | 5.27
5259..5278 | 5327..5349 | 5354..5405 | -0.7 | 5.12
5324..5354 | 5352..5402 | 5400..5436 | -1.9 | 5.21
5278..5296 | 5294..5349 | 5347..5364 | 2.4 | 5.56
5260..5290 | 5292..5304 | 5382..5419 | -0.5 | 5.01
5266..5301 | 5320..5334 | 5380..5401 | -0.4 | 5.23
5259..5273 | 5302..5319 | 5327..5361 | -1.4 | 5.05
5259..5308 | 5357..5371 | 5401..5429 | -1.0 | 5.15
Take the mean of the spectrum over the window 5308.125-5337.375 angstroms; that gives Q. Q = 5.38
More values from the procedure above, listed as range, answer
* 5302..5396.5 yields 5.4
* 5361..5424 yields 5.28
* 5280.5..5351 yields 5.36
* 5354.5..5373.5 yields 5.49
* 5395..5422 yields 5.16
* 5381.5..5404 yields 5.29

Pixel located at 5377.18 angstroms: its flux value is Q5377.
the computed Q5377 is 4.98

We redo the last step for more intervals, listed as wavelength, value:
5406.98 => 5.19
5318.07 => 5.13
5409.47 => 4.84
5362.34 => 5.77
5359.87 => 5.95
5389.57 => 5.64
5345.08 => 5.18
